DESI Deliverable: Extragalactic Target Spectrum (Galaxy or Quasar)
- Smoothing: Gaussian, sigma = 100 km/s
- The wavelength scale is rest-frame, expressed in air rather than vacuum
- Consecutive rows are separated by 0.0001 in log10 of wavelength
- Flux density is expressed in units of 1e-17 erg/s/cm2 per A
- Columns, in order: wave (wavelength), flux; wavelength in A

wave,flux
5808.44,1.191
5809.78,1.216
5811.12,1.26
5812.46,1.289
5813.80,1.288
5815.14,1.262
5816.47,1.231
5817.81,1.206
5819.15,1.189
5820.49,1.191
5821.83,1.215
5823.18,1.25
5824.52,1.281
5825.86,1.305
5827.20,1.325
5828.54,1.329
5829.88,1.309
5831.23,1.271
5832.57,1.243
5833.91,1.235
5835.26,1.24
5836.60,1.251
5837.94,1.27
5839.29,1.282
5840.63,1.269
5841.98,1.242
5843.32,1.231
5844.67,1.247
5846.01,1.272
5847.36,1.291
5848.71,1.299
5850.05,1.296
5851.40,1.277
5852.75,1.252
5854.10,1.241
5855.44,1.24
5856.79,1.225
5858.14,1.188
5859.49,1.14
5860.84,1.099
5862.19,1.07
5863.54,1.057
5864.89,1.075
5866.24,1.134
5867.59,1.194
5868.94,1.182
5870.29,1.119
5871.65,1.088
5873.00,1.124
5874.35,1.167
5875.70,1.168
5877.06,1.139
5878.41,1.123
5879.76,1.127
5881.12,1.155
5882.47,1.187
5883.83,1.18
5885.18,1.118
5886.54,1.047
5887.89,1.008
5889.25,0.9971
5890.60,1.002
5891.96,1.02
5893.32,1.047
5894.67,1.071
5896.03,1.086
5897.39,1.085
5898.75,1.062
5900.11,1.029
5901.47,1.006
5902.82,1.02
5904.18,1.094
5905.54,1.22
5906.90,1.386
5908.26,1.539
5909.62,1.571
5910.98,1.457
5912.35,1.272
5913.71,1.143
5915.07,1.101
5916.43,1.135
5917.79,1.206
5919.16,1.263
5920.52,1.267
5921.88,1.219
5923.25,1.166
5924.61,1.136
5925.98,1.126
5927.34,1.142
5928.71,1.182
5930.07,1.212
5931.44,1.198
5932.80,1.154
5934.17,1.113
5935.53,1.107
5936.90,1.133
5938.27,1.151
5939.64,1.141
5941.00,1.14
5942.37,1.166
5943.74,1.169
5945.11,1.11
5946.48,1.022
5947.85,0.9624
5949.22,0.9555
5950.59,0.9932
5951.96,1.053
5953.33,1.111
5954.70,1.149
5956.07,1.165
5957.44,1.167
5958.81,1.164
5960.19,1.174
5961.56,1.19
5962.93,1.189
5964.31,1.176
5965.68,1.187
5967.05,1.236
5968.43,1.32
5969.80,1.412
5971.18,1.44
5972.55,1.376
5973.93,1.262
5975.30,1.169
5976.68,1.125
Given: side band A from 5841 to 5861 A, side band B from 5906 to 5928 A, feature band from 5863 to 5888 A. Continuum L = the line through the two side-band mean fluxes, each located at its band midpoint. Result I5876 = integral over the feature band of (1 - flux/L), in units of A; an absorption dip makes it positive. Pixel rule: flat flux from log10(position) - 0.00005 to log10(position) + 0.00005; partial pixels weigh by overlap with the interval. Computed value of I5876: 2.4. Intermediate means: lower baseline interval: 1.24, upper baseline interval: 1.26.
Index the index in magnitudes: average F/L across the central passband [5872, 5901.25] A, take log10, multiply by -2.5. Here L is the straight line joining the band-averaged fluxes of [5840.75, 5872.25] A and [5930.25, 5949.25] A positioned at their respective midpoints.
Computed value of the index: 0.07 mag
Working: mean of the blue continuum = 1.2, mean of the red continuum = 1.12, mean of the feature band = 1.09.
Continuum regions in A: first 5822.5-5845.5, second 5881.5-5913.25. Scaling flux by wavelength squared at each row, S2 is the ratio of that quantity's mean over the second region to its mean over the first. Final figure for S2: 0.9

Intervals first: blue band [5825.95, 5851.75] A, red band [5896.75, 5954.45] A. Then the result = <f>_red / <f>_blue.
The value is 0.91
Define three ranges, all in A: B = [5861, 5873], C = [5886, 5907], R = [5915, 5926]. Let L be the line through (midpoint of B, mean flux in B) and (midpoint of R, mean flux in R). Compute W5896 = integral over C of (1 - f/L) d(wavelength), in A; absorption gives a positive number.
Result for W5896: 1.6 A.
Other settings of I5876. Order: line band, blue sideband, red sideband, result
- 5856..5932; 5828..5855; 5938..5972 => 3.92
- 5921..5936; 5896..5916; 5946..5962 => -0.11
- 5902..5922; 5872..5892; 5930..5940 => -2.29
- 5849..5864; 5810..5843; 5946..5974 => 0.56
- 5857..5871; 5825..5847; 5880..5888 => 0.66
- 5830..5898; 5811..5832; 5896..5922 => 3.83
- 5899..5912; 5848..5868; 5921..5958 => -1.16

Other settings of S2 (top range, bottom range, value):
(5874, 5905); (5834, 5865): 0.90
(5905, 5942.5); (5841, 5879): 1.05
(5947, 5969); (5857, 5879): 1.03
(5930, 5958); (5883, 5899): 1.07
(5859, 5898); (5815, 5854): 0.89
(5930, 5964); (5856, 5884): 1.01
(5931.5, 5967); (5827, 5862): 0.93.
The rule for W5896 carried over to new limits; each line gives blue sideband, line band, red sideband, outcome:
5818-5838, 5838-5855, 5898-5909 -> -0.4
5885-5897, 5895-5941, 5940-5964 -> -4.8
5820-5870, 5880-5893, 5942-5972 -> 1.3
